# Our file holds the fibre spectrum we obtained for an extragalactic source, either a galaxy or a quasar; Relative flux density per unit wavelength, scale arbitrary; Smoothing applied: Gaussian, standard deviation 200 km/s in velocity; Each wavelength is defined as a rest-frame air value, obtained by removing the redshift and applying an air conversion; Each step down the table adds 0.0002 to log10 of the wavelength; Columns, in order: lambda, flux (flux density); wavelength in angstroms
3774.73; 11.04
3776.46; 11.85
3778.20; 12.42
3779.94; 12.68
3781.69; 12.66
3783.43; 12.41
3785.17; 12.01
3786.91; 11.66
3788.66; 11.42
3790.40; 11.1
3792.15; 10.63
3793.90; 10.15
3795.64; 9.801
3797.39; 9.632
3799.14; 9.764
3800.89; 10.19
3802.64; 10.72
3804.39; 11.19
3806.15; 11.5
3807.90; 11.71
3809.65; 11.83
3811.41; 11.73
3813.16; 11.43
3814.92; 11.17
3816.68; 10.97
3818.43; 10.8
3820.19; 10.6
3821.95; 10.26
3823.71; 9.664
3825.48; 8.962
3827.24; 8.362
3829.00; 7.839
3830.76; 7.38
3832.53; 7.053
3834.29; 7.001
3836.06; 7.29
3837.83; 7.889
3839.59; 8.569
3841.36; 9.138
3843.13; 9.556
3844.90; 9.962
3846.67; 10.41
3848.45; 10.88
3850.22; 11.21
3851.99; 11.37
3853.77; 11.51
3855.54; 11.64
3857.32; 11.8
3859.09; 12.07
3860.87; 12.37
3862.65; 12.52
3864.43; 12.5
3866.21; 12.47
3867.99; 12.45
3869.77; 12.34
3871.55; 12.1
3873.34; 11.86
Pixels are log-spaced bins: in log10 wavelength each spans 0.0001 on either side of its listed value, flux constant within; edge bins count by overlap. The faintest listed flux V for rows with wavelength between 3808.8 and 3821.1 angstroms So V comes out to 10.6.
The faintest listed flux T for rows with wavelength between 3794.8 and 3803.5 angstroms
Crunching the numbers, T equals 9.632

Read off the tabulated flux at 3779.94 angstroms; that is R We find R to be 12.68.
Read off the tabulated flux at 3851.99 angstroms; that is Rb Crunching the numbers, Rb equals 11.37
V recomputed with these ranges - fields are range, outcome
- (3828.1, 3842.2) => 7.001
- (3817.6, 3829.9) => 7.839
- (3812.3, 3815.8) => 11.17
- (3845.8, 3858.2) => 10.41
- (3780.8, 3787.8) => 11.66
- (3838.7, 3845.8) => 8.569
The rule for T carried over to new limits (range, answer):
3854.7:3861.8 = 11.64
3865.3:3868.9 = 12.45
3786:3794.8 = 10.15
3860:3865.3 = 12.37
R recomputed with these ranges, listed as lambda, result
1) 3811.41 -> 11.73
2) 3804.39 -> 11.19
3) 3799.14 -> 9.764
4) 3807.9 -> 11.71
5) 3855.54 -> 11.64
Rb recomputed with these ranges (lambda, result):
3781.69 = 12.66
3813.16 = 11.43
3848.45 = 10.88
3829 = 7.839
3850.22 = 11.21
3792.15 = 10.63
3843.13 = 9.556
